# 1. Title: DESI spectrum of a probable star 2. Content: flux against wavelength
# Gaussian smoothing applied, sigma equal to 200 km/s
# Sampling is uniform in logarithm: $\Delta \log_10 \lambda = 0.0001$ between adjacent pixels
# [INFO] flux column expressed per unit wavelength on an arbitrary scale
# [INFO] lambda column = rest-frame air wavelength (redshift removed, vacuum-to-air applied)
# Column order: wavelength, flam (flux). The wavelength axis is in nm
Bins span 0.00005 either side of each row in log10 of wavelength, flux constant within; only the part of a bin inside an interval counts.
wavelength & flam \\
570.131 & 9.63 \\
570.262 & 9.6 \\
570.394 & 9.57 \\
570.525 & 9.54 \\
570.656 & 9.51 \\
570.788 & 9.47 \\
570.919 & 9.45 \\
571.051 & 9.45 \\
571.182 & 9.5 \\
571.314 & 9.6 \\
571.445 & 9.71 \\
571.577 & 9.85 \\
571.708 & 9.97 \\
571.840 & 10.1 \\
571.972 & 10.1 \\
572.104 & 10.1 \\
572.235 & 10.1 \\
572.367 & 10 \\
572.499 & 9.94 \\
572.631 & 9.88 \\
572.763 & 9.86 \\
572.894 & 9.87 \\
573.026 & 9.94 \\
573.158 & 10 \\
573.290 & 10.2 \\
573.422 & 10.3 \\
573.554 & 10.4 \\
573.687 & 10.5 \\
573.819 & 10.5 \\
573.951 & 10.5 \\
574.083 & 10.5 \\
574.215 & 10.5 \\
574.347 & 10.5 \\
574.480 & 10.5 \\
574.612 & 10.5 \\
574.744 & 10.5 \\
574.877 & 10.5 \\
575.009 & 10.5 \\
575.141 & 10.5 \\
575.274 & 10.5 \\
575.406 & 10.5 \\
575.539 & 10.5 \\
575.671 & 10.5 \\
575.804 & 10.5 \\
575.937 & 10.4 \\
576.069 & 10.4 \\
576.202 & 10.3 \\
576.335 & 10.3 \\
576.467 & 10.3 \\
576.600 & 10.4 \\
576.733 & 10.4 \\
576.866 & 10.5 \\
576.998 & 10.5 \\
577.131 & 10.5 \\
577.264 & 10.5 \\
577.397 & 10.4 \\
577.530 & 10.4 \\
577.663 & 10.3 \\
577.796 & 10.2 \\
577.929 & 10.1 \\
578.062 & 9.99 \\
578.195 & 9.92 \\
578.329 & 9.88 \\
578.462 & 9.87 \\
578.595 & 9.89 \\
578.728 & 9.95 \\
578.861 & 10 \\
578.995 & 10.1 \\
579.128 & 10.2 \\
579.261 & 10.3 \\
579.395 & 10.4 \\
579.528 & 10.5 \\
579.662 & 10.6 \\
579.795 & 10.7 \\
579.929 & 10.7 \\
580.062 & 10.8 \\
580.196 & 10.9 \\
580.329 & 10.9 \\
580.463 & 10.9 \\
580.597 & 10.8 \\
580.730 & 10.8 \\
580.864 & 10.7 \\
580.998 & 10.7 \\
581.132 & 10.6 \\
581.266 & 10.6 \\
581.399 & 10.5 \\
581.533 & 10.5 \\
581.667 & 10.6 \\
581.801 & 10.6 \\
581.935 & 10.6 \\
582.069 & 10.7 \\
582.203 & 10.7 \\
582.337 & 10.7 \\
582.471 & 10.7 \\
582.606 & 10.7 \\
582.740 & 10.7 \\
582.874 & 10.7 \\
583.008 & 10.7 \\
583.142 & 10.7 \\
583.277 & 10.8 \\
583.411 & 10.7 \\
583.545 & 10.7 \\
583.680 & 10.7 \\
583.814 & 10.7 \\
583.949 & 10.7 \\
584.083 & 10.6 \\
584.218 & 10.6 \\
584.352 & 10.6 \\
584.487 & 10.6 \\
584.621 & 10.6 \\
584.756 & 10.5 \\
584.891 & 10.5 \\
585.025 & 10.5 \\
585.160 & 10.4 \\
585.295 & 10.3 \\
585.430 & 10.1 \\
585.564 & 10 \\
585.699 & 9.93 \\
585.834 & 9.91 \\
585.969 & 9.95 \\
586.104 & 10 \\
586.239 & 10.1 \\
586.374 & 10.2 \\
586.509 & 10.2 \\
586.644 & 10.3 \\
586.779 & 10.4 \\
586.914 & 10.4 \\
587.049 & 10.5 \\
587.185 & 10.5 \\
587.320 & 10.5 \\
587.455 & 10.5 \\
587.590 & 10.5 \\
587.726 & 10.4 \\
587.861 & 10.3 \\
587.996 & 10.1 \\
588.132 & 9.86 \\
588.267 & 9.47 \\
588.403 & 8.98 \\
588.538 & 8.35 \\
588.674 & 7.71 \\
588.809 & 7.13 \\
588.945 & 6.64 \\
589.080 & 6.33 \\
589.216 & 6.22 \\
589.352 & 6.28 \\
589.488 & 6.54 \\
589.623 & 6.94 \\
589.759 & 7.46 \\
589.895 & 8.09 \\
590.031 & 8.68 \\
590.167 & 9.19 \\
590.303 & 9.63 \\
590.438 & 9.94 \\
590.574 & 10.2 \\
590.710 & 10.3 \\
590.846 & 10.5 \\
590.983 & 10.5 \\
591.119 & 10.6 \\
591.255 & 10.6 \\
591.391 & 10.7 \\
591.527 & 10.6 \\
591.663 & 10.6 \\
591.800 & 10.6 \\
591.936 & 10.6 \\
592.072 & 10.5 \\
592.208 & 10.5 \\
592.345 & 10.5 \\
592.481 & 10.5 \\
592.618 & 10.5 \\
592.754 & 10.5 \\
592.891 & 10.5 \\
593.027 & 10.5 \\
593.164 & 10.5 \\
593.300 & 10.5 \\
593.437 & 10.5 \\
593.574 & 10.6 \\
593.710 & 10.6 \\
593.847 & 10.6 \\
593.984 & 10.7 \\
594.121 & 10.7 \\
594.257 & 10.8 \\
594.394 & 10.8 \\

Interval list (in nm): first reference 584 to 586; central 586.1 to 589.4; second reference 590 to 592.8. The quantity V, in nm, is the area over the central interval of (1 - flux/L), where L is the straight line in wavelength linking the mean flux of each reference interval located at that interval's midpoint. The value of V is 0.34 nm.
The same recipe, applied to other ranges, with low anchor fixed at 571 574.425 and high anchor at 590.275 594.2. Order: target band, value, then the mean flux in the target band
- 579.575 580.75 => -0.06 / 10.8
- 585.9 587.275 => 0.02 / 10.3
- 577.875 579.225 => 0.03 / 10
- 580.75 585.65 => -0.14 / 10.6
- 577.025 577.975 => -0.02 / 10.4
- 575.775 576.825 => -0.02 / 10.4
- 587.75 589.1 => 0.23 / 8.63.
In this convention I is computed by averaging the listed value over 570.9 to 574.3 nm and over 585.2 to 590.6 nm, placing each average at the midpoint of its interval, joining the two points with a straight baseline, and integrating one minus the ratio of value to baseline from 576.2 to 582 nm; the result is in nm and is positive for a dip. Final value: -0.44 nm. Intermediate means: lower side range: 10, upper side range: 9.22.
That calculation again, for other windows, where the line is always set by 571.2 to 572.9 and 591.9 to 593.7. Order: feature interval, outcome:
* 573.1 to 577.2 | -0.173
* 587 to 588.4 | 0.023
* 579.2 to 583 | -0.180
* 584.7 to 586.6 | 0.024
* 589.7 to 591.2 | 0.126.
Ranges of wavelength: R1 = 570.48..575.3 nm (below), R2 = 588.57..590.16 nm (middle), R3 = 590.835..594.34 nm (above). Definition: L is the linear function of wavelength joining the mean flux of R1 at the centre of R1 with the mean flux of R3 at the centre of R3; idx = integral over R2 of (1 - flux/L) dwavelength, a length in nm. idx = 0.50 nm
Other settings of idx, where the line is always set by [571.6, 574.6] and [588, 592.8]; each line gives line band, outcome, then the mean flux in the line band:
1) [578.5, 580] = -0.069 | 10.3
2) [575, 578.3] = -0.122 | 10.4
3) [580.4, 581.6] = -0.114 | 10.7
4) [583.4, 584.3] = -0.102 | 10.7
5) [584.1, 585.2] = -0.116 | 10.5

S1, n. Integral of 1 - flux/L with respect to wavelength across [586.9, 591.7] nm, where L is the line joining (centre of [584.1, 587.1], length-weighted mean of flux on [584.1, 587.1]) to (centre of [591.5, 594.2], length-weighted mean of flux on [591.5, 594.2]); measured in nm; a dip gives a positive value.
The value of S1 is 0.57 nm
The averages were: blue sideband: 10.3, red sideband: 10.6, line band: 9.19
